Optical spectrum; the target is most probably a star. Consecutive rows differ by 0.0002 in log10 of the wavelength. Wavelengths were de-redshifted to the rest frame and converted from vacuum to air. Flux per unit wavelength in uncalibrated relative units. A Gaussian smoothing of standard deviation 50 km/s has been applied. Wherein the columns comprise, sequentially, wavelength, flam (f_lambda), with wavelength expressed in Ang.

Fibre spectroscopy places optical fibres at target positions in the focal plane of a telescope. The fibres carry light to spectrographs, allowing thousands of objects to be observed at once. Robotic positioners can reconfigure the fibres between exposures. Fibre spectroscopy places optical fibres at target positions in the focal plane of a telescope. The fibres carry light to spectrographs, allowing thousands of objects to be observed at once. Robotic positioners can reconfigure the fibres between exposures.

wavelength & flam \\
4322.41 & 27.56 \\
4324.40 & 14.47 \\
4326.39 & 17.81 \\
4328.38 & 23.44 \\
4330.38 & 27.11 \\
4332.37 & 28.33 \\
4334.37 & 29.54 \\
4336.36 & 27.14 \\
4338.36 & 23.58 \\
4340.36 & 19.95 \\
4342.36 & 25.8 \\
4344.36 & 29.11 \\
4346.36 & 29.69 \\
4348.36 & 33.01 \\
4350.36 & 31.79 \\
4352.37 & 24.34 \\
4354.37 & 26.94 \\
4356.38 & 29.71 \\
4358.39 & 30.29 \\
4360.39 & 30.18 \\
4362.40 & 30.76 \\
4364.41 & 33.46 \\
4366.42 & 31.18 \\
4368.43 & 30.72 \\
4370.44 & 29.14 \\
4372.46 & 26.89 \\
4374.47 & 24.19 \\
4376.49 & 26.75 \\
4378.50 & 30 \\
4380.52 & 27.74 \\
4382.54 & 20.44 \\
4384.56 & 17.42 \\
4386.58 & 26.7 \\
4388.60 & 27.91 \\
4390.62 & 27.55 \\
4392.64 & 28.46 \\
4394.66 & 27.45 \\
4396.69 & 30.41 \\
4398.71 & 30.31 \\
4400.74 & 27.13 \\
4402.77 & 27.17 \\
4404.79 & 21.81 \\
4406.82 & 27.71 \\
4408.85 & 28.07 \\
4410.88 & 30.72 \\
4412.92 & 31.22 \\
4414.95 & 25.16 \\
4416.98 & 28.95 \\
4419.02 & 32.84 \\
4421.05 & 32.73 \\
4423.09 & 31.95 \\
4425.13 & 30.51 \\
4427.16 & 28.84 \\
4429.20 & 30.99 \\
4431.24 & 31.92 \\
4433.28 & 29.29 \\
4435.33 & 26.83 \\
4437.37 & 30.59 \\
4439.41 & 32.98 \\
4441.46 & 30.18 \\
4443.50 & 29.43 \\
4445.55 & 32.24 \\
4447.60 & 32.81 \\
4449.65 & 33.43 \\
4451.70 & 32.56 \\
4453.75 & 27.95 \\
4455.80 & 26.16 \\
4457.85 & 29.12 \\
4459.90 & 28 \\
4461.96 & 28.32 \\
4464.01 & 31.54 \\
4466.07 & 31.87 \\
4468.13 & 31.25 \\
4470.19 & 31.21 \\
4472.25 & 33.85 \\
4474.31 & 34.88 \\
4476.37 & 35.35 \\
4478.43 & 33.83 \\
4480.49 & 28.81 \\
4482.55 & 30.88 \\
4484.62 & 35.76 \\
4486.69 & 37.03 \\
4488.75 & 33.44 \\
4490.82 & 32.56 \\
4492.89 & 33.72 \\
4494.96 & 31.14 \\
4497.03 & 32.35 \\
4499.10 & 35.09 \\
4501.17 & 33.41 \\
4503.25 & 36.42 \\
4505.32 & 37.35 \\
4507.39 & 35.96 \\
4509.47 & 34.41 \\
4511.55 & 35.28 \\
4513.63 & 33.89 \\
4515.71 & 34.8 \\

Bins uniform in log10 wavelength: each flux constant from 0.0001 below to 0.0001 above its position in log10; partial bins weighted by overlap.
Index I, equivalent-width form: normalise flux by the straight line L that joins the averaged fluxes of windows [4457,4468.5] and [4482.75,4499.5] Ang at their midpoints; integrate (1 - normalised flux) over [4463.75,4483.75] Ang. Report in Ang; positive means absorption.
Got -0.7 Ang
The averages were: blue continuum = 30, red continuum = 33.7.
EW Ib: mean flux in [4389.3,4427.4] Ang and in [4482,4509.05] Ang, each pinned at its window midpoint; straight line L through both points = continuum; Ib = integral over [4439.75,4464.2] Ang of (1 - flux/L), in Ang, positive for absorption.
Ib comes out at 1.09 Ang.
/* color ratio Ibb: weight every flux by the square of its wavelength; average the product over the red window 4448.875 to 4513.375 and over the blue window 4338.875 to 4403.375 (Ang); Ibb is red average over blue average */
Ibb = 1.2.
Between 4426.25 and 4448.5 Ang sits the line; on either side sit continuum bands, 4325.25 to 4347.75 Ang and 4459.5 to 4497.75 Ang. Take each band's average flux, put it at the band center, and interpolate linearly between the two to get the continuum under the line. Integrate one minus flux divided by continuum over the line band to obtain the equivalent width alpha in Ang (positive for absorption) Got 0.0 Ang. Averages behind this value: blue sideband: 25.7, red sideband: 32.5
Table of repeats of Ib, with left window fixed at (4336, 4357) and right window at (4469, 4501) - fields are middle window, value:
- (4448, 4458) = 0.6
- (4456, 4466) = 0.9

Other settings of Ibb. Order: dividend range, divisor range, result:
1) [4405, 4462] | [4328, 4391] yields 1.12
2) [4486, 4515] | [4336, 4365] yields 1.30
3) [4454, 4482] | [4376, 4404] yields 1.20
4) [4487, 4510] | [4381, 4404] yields 1.36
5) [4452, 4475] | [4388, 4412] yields 1.12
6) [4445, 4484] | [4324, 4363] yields 1.23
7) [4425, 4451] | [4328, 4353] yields 1.18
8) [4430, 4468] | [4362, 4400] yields 1.13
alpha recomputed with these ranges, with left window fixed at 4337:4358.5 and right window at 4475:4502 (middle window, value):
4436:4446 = 0.2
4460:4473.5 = 0.5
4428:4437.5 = 0.4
